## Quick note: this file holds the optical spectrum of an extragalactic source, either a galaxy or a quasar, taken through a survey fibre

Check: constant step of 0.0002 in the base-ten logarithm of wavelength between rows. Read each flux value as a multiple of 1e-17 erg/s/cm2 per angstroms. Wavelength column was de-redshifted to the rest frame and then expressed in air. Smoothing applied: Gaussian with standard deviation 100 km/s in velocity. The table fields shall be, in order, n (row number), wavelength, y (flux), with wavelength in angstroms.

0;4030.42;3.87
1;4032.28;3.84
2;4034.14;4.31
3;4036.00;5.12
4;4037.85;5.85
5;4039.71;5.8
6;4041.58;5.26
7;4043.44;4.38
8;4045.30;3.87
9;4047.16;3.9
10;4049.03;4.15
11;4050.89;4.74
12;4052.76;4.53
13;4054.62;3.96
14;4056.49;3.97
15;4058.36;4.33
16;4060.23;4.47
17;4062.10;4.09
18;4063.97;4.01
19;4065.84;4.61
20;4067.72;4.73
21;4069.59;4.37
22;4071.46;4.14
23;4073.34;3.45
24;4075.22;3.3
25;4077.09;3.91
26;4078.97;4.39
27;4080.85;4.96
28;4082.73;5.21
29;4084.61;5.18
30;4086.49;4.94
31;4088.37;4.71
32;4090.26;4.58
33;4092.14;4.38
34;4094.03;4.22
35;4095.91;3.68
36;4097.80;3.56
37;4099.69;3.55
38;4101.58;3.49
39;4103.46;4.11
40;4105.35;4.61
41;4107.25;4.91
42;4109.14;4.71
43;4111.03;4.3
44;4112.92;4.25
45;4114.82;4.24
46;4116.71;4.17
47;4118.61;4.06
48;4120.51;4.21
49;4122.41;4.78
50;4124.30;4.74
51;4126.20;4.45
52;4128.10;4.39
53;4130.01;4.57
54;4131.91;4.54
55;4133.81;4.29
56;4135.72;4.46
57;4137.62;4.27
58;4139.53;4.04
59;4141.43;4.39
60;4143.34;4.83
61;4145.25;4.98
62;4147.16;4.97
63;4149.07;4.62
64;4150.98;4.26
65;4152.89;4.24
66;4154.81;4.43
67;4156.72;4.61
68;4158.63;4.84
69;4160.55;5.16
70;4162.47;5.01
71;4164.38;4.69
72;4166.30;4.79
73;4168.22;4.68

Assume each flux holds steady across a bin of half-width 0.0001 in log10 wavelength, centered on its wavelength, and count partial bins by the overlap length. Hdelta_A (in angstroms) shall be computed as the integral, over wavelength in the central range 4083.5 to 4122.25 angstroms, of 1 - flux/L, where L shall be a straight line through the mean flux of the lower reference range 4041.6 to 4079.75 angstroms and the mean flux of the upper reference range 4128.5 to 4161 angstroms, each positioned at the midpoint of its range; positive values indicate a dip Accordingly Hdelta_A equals 0.5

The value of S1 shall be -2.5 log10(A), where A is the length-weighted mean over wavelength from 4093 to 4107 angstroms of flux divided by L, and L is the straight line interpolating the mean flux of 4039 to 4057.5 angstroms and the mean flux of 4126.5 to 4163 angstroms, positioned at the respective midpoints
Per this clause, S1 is 0.15 mag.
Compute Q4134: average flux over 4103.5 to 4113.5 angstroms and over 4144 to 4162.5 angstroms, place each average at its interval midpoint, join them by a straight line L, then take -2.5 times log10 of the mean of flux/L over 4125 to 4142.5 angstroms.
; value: 0.06 mag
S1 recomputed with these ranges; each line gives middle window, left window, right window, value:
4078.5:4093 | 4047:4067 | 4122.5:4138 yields -0.11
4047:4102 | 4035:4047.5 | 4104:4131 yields 0.11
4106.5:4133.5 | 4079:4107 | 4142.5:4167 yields 0.02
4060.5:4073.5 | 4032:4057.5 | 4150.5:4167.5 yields 0.08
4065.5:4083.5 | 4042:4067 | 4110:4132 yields 0.00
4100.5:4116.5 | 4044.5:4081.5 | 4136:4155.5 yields 0.01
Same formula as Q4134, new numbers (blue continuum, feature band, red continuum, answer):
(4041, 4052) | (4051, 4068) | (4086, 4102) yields 0.00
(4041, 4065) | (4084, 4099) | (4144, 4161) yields 0.01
